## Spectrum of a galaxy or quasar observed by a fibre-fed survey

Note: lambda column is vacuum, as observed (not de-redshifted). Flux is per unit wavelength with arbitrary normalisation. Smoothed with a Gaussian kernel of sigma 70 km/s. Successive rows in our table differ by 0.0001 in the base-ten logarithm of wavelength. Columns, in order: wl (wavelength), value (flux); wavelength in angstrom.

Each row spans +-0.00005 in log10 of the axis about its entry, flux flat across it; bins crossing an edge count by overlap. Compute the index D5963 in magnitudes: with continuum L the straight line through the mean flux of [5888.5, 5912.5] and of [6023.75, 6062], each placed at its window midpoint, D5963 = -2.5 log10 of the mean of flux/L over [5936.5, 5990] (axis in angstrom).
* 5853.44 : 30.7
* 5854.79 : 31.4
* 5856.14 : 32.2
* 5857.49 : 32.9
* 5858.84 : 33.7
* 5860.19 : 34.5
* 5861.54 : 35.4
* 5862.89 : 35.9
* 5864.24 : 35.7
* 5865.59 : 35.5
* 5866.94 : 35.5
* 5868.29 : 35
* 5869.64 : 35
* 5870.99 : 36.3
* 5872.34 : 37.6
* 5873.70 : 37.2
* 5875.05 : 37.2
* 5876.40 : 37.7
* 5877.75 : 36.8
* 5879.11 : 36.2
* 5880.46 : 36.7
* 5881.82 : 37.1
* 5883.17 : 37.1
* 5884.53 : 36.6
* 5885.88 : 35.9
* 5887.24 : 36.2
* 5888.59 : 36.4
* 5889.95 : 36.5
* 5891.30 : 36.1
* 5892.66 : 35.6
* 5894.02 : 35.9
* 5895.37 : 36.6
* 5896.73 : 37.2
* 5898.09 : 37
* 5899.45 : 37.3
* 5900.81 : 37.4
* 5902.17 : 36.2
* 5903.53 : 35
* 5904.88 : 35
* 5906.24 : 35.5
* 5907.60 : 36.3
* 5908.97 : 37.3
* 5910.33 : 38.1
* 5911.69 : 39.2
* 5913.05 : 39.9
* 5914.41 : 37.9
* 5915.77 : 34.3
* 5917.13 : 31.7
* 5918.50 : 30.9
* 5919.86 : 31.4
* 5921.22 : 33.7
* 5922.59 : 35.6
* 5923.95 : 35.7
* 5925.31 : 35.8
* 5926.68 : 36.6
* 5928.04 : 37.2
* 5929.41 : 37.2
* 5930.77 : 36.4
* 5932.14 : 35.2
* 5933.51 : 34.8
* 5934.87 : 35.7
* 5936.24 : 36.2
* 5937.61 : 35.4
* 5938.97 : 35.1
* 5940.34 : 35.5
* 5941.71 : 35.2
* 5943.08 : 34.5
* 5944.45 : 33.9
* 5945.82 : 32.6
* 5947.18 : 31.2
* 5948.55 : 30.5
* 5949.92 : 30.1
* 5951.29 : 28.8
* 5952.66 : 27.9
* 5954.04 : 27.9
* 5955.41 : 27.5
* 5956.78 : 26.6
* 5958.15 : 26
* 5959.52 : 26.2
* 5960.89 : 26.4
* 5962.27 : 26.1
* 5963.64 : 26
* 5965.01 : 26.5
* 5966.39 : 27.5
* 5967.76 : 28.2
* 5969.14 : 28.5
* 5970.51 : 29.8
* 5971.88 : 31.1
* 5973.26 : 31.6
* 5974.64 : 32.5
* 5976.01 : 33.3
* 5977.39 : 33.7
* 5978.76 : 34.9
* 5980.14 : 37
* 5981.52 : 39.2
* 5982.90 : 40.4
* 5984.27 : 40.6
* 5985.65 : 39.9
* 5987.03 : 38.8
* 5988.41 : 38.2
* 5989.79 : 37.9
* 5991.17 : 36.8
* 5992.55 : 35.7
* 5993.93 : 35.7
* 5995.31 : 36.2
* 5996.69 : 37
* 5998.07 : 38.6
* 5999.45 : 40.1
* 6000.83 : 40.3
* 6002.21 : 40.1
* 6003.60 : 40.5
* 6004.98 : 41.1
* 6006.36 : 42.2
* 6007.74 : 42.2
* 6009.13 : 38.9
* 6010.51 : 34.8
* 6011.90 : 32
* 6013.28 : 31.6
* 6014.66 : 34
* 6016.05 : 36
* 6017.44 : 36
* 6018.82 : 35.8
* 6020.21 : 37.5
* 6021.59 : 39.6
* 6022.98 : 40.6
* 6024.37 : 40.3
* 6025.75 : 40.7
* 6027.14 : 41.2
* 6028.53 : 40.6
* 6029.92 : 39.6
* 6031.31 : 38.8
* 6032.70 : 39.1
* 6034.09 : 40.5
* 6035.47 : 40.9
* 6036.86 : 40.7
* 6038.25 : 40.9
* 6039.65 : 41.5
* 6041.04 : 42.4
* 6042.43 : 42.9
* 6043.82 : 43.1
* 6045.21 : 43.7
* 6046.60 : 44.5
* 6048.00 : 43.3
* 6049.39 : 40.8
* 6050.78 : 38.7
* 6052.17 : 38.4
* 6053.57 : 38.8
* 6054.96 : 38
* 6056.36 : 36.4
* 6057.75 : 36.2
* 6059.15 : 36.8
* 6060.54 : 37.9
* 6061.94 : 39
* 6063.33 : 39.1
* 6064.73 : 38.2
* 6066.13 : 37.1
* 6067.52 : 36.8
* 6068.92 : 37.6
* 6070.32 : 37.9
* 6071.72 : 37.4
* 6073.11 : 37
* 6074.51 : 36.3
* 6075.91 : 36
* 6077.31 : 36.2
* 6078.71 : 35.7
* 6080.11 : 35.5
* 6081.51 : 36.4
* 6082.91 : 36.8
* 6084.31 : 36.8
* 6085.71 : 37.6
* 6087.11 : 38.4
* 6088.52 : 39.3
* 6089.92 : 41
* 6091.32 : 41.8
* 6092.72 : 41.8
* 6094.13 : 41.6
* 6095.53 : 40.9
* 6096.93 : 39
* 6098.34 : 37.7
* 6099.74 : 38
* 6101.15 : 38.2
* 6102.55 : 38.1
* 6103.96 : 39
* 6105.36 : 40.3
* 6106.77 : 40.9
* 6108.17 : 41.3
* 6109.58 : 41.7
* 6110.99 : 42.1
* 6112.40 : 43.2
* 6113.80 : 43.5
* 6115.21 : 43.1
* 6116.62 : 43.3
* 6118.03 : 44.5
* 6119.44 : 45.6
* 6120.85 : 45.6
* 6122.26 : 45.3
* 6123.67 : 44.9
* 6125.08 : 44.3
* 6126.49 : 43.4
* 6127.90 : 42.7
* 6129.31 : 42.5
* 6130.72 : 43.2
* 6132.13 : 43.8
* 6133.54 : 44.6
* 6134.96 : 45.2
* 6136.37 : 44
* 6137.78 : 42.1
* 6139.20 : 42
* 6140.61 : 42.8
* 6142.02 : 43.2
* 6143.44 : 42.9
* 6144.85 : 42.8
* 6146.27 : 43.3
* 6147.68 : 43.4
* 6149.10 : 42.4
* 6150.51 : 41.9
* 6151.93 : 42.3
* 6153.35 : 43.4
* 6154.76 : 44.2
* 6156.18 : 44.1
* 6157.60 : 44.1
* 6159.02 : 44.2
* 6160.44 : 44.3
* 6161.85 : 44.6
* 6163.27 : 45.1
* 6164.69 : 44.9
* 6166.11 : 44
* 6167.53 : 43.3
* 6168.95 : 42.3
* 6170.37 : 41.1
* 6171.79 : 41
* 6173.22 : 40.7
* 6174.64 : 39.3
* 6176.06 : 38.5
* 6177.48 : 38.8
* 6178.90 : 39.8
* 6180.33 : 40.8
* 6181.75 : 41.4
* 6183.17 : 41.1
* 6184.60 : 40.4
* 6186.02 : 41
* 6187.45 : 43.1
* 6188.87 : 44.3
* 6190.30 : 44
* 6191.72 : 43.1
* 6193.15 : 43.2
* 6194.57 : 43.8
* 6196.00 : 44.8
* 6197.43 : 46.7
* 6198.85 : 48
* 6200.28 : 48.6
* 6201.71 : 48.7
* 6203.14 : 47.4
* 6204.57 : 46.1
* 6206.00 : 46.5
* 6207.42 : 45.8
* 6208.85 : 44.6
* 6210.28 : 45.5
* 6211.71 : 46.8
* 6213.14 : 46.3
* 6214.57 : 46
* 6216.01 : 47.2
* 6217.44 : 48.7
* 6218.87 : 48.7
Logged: 0.19 mag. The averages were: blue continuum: 36.6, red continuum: 40.2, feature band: 32.1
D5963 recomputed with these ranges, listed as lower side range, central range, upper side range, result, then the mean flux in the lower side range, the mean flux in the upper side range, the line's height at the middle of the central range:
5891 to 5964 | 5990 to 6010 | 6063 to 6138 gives -0.066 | 33.8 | 40.5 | 36.6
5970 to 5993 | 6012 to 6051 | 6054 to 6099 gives -0.076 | 36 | 38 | 37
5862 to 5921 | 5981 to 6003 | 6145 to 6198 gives 0.001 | 36.2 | 42.7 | 38.5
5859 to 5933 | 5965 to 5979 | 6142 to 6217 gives 0.233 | 36.1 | 43.7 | 38.1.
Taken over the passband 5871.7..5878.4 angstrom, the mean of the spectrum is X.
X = 37.3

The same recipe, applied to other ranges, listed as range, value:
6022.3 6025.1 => 40.5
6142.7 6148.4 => 43.1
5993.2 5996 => 36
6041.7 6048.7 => 43.5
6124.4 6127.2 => 43.9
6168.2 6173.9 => 41.2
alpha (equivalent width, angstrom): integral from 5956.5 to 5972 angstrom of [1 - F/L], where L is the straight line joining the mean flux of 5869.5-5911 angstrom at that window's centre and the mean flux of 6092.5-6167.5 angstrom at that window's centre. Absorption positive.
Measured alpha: 4.5 angstrom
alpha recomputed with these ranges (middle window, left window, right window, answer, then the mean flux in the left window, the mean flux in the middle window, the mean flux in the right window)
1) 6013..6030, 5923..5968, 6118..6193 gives -1.06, 31.8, 38.1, 42.9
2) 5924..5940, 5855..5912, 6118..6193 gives 0.59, 36.1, 35.9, 42.9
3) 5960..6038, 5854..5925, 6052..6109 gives 1.85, 35.8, 36.3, 38.2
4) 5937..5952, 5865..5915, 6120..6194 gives 1.96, 36.7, 33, 42.9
